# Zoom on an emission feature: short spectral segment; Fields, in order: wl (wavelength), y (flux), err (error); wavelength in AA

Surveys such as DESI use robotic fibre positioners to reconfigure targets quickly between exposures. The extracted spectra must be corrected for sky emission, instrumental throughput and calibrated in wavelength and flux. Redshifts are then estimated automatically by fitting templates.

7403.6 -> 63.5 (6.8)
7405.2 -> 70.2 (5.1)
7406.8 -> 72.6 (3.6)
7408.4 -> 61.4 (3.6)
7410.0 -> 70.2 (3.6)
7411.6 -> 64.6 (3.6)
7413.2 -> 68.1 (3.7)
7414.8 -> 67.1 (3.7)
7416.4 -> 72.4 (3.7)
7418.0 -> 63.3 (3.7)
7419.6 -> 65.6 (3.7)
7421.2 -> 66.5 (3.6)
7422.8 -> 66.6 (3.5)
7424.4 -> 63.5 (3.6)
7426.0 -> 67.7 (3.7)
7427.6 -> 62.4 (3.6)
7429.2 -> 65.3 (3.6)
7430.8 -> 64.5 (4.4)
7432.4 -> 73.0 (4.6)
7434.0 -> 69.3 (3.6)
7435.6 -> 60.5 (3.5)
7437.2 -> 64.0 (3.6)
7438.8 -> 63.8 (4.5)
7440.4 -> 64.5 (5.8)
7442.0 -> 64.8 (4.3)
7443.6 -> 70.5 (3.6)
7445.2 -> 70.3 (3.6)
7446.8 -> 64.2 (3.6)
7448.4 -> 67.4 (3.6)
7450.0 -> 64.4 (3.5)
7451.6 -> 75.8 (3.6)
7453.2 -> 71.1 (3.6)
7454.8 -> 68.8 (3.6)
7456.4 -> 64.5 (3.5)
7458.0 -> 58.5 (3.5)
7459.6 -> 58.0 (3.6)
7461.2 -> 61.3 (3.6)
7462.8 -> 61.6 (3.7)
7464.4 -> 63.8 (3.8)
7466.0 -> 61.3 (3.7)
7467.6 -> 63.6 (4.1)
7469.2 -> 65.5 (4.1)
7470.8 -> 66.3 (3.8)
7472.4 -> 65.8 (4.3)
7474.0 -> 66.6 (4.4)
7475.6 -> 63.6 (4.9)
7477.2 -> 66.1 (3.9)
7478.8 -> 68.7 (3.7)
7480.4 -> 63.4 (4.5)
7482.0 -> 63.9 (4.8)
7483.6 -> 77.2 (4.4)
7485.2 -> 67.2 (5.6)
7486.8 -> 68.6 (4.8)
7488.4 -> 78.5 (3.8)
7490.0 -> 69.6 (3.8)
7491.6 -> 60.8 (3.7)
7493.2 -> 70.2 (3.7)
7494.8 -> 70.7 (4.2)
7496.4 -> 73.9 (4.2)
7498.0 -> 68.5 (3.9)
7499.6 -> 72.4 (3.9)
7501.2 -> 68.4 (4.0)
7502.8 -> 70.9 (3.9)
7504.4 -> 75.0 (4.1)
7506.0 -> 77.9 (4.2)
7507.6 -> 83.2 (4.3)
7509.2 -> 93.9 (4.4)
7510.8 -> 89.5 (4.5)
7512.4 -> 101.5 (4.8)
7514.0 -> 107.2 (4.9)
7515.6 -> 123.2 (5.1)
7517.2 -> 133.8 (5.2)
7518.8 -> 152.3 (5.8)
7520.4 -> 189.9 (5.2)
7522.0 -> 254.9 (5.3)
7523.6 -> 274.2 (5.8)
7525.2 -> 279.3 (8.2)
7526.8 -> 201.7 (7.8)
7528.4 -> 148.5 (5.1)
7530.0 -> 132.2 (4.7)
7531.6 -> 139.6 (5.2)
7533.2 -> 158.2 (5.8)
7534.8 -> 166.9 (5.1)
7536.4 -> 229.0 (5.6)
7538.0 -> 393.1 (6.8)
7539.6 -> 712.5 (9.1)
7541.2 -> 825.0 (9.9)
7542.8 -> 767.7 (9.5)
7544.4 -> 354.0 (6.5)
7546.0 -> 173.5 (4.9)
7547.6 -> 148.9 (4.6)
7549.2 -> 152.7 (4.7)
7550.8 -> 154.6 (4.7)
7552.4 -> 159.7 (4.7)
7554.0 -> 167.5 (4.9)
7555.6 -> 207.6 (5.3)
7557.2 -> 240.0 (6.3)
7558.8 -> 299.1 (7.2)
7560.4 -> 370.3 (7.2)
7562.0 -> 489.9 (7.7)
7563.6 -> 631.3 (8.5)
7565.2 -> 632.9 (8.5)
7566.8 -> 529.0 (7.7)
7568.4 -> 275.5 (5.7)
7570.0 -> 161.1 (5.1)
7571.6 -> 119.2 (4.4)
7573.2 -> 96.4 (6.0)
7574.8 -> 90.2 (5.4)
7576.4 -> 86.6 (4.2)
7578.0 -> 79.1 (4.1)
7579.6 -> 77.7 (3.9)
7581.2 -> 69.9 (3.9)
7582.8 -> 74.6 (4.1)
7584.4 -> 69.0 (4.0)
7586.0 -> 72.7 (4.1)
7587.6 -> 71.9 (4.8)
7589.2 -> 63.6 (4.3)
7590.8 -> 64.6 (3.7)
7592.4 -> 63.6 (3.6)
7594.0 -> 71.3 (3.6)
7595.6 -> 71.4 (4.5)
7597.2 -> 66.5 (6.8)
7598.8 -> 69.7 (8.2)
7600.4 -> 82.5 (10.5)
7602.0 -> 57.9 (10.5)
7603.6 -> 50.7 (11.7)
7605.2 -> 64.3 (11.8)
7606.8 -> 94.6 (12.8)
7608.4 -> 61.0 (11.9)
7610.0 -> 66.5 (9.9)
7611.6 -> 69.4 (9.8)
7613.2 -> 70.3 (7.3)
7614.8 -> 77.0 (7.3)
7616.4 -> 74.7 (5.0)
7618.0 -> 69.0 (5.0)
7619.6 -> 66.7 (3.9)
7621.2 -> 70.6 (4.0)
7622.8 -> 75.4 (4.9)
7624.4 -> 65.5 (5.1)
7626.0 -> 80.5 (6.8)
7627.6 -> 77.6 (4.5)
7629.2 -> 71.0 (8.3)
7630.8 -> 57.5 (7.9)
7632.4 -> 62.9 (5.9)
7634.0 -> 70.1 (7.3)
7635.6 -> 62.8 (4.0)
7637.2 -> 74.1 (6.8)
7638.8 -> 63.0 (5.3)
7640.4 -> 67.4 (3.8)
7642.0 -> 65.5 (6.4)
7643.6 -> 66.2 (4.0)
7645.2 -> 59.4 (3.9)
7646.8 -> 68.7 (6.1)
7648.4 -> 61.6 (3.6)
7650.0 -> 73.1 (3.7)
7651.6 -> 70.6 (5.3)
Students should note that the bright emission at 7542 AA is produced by Halpha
